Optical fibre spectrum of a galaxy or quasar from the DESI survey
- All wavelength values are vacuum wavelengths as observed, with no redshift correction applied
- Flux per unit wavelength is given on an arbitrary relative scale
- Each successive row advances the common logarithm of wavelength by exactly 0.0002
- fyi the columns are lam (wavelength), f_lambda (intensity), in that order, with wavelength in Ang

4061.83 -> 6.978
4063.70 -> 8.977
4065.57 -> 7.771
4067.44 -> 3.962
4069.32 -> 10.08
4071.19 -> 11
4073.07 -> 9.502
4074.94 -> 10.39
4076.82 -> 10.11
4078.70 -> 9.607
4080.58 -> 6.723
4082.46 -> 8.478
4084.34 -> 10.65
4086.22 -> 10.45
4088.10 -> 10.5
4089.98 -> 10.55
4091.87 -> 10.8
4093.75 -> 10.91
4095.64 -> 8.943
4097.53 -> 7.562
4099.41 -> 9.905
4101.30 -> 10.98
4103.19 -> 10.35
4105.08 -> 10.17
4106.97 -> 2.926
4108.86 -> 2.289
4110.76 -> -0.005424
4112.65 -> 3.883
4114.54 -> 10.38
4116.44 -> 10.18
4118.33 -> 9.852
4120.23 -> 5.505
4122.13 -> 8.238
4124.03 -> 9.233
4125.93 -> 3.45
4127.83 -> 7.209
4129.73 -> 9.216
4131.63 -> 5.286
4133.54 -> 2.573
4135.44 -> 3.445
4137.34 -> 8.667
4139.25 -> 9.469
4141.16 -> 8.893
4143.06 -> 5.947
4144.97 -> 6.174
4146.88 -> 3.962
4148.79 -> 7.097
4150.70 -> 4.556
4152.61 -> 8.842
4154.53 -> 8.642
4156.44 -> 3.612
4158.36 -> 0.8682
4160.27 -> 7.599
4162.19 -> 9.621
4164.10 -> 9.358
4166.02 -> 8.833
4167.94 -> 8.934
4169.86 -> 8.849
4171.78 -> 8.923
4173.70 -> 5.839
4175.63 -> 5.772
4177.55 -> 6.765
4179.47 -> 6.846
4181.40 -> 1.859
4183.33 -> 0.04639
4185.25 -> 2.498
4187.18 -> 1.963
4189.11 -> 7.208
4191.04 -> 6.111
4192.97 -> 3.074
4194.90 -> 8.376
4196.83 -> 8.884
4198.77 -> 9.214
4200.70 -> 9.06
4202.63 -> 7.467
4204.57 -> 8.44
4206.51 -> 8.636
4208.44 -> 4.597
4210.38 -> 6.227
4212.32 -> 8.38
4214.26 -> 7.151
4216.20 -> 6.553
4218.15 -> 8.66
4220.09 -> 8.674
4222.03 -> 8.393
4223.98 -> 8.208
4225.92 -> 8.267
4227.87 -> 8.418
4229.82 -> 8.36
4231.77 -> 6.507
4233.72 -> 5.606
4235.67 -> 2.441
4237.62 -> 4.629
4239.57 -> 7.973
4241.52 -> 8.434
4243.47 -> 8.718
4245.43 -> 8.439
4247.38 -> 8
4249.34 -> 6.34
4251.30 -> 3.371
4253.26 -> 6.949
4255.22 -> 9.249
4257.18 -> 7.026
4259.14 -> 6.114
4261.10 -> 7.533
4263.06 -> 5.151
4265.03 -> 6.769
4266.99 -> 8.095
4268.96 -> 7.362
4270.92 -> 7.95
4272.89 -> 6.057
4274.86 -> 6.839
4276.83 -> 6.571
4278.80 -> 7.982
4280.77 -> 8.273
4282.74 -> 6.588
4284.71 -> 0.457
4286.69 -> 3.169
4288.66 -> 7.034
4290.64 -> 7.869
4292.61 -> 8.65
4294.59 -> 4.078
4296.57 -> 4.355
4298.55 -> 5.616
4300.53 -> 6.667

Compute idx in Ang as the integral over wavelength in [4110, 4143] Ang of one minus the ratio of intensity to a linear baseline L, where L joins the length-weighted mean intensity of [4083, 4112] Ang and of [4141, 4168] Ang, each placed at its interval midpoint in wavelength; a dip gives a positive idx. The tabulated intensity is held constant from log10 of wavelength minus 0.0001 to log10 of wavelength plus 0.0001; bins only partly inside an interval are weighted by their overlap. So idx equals 3.2 Ang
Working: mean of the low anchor 8.41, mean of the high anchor 6.74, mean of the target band 6.81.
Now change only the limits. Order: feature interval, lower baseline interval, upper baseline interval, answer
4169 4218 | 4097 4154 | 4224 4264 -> 3.6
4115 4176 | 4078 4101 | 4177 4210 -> 4.3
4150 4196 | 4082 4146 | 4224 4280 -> 8.5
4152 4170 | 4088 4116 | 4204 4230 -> 1.0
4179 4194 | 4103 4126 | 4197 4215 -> 7.8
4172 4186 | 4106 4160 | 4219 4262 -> 4.4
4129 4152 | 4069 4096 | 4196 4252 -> 6.7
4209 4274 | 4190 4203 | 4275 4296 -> -3.7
